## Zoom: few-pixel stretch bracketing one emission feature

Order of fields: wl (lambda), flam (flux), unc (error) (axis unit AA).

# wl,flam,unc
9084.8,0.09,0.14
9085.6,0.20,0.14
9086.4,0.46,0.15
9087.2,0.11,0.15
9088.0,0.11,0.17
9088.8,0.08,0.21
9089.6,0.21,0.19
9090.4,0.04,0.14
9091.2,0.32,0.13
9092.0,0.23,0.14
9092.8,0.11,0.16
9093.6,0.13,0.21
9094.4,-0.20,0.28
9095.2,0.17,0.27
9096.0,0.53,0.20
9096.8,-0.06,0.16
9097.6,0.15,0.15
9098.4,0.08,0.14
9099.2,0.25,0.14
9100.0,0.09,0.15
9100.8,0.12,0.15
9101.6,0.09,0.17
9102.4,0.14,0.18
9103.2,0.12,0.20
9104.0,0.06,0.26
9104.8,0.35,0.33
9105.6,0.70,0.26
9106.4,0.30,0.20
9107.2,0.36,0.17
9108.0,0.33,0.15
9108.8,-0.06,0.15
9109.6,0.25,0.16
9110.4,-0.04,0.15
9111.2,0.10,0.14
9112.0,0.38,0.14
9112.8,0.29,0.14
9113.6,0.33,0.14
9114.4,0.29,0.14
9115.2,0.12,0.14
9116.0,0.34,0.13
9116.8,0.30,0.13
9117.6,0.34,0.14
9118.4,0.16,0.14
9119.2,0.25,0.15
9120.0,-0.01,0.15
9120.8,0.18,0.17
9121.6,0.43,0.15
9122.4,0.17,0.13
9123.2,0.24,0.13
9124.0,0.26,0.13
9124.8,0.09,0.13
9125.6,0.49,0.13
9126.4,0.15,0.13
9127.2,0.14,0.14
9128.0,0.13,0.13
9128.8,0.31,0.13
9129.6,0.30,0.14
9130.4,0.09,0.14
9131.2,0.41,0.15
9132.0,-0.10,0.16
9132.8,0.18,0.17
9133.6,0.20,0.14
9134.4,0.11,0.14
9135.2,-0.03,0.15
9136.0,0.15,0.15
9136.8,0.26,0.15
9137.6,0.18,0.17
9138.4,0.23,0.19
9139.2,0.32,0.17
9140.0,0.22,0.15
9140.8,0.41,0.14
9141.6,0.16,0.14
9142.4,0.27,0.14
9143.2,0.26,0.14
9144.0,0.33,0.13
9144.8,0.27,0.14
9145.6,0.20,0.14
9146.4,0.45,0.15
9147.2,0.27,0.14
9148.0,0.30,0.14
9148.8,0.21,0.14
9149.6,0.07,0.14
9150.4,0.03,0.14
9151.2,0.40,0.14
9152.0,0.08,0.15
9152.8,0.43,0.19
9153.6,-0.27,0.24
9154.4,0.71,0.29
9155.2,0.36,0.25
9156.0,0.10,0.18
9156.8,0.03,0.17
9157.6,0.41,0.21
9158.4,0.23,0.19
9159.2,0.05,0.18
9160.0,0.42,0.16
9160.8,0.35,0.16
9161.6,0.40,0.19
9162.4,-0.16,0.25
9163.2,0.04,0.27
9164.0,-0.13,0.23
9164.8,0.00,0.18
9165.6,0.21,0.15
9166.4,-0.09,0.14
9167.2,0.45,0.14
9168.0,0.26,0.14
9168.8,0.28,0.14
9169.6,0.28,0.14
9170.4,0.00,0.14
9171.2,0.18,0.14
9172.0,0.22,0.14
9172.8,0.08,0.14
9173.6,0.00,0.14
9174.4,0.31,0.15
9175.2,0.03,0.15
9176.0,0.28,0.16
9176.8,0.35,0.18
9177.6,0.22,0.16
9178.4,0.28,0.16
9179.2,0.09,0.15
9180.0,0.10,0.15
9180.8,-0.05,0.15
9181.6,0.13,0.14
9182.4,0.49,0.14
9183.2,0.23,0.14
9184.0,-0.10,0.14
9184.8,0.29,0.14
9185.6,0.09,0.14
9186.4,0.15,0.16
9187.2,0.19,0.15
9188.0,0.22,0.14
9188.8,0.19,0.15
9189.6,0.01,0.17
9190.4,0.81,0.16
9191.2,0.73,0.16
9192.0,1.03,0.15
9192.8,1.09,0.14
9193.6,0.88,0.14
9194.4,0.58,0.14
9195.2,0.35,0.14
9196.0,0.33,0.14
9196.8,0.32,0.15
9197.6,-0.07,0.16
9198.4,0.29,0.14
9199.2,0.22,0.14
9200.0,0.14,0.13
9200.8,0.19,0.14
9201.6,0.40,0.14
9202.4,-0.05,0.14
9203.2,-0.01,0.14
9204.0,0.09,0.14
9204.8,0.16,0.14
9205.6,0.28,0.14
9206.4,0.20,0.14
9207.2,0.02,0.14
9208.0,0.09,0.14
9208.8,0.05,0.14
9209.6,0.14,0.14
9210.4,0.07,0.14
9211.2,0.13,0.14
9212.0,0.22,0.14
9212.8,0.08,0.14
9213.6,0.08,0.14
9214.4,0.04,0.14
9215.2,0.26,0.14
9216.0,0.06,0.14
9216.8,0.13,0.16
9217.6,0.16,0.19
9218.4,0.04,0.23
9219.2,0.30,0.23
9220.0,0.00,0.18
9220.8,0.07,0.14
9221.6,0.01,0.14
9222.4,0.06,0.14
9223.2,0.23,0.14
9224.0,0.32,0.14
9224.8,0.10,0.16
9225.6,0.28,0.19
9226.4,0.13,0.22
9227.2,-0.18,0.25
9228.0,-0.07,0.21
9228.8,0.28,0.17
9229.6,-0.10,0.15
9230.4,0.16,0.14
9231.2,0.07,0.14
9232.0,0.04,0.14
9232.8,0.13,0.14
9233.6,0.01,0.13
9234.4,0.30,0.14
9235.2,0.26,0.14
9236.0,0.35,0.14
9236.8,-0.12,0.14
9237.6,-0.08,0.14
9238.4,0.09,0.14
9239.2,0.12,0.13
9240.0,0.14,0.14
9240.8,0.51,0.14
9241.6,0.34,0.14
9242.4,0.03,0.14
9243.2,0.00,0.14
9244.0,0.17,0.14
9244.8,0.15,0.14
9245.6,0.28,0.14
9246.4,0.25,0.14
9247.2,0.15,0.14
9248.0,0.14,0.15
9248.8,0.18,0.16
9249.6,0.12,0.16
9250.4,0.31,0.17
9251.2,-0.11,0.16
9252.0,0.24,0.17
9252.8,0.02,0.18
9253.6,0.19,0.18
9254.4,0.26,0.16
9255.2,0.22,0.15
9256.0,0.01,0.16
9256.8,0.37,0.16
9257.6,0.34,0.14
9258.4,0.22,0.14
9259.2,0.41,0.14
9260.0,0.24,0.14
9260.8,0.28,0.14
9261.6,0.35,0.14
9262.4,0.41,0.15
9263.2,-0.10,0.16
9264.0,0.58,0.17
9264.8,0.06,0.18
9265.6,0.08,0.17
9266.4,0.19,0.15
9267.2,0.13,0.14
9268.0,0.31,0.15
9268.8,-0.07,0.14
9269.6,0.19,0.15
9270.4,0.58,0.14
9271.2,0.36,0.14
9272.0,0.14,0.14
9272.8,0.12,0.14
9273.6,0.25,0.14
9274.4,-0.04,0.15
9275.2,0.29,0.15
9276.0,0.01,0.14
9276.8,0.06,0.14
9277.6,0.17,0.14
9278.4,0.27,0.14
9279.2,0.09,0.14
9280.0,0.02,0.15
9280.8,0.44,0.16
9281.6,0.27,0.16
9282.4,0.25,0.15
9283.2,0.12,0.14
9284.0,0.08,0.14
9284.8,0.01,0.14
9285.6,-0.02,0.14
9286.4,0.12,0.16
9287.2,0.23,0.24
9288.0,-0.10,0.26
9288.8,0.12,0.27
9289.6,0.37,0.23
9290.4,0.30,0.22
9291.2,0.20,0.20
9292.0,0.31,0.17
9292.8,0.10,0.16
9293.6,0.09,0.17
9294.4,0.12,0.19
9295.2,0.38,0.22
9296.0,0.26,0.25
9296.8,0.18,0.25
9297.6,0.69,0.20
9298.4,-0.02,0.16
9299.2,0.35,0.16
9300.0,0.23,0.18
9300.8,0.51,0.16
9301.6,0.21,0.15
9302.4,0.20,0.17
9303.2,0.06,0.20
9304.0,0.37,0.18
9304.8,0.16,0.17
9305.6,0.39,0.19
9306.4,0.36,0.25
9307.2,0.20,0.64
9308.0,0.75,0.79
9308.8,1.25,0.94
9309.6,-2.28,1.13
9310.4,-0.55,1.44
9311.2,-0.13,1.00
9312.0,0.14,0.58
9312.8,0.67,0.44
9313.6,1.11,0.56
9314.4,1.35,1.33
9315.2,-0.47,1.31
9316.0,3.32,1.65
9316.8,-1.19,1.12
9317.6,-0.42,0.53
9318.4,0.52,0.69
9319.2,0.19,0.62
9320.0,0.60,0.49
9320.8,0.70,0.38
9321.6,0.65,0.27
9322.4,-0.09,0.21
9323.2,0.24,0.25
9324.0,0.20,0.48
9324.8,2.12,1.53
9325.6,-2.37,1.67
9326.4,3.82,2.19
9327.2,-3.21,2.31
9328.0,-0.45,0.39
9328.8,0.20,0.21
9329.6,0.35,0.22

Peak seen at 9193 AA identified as H-gamma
